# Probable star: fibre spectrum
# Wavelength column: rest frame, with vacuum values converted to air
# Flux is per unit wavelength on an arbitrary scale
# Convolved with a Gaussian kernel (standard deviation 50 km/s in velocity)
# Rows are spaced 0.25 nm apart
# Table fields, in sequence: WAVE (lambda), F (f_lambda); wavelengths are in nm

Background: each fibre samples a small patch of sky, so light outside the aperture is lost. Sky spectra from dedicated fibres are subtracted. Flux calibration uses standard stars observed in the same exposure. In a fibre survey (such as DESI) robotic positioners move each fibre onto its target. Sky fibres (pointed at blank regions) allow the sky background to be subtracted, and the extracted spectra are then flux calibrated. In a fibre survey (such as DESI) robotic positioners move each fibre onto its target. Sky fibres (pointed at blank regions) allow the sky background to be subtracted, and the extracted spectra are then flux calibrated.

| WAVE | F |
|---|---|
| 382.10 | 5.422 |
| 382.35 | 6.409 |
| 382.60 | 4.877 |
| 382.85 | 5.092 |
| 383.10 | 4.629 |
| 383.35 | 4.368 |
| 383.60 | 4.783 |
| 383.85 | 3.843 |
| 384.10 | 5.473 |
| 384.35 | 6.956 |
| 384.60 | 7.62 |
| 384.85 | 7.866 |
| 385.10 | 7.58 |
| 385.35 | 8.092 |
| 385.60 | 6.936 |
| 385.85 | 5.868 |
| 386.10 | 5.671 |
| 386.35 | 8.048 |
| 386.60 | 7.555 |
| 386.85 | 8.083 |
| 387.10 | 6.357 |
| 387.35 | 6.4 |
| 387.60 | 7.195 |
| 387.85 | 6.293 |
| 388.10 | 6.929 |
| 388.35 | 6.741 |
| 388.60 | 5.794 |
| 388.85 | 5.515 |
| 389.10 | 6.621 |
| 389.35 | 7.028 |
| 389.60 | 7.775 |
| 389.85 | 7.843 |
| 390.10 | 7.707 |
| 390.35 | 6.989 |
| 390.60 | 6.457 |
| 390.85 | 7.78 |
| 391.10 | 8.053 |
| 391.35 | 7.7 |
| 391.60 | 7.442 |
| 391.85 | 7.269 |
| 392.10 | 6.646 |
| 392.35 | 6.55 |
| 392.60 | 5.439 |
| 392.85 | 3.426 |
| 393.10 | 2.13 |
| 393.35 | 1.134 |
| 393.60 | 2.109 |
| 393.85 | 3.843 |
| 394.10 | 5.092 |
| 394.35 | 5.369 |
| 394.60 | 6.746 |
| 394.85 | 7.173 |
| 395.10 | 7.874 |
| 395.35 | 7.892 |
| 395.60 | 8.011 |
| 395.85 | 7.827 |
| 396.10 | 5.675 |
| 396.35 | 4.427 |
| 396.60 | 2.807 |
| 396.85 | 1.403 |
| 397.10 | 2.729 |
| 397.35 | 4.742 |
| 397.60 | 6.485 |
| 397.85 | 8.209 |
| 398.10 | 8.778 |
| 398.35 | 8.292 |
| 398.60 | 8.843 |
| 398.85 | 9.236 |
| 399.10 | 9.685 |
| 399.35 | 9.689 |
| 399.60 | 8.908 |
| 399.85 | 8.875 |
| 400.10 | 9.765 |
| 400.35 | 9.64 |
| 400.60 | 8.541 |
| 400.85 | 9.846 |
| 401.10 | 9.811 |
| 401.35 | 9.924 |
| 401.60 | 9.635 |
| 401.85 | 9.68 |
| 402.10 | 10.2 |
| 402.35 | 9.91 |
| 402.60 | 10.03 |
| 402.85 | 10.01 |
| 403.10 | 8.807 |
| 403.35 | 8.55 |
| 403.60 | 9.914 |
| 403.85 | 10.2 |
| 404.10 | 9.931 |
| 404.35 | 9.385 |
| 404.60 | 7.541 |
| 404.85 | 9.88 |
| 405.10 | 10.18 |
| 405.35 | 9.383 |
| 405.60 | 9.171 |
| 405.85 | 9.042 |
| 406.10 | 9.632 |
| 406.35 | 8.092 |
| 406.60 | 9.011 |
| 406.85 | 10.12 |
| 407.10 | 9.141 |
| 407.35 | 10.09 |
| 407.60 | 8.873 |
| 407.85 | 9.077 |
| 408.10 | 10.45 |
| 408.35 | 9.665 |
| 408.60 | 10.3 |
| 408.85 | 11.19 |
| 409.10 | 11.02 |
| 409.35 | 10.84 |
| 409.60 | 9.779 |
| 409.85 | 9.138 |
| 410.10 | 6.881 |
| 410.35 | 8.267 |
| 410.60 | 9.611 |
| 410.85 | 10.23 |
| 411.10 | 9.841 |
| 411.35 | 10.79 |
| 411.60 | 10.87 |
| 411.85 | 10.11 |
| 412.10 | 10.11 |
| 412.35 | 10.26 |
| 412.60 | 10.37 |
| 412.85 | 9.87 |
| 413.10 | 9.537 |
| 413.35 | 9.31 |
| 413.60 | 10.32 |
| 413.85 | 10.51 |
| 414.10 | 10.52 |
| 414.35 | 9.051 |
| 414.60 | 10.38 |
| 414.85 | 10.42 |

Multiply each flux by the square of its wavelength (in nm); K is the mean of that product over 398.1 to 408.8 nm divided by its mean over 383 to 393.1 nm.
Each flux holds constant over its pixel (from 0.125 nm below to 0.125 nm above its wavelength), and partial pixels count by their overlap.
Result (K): 1.6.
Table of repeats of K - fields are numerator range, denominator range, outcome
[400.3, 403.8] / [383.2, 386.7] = 1.62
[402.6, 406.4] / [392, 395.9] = 1.83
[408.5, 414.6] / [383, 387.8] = 1.75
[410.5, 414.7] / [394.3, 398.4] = 1.79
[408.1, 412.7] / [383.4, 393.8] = 1.75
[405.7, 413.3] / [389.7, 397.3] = 1.85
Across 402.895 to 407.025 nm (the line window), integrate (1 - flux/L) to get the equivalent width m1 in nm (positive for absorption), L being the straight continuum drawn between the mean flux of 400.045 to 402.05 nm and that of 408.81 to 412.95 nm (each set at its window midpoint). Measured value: 0.18 nm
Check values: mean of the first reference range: 9.62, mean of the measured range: 9.31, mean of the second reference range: 9.93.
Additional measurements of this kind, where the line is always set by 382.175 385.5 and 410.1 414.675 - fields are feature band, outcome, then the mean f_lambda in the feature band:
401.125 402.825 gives -0.29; 9.9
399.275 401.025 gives -0.24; 9.33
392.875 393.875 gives 0.69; 2.26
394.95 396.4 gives 0.10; 7.09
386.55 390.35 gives -0.18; 6.91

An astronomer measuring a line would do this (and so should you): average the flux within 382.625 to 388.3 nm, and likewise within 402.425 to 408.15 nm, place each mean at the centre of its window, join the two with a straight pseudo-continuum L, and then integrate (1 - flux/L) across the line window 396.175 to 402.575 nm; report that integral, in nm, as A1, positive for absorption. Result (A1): 0.42 nm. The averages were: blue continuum 6.41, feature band 8.02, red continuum 9.4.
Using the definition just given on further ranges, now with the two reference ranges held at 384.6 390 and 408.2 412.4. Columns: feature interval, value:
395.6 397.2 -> 0.72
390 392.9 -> 0.24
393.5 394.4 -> 0.43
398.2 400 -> -0.12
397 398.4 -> 0.31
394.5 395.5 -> 0.06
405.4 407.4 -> 0.04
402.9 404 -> -0.04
